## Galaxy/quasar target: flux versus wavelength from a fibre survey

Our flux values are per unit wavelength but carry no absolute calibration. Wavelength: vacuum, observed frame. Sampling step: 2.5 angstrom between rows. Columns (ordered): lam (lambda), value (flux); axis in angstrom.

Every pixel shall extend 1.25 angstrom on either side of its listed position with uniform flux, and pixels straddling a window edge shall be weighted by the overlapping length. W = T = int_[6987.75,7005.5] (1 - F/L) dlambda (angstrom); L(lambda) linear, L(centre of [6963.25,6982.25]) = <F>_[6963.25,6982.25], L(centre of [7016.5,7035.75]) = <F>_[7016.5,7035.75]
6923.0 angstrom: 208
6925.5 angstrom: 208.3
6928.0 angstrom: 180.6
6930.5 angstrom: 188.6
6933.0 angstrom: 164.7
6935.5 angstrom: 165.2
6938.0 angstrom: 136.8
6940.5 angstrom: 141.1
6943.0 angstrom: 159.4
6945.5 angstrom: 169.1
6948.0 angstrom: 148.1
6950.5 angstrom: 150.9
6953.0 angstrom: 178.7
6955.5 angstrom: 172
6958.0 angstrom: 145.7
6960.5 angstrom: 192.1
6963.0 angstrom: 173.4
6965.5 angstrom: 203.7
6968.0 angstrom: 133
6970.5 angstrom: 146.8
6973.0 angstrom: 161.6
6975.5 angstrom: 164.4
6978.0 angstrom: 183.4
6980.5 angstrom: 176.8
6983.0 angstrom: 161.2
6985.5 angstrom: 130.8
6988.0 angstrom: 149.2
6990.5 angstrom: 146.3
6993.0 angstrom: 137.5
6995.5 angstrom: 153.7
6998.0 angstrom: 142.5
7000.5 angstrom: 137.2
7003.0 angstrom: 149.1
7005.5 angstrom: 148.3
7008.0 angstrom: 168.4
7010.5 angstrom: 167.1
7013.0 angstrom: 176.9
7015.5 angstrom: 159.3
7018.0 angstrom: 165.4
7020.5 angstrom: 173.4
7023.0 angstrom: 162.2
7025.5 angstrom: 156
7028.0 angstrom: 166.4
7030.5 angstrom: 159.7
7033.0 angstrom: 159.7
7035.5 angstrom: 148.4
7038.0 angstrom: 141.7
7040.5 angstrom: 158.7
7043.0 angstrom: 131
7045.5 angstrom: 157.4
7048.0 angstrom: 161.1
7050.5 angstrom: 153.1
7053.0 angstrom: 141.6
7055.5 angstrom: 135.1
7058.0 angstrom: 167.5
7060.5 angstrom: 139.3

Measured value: 2.14 angstrom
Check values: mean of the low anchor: 167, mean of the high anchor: 162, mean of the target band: 145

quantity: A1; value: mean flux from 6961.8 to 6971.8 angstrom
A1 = 164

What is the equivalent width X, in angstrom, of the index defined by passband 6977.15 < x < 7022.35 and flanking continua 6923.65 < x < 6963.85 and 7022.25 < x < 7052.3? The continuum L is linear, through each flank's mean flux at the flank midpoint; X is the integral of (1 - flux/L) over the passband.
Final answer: 0.8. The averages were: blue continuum 168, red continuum 154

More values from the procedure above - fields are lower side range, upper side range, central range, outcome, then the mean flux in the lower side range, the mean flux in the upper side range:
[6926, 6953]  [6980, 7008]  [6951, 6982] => -2.62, 163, 149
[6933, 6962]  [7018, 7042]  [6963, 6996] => 0.28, 160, 159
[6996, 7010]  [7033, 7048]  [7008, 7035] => -2.59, 150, 150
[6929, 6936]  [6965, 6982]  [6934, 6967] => 1.15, 174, 165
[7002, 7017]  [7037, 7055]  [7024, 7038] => -0.23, 162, 149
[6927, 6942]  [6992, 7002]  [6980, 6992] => -0.37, 162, 143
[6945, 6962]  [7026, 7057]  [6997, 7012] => 0.43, 165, 151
